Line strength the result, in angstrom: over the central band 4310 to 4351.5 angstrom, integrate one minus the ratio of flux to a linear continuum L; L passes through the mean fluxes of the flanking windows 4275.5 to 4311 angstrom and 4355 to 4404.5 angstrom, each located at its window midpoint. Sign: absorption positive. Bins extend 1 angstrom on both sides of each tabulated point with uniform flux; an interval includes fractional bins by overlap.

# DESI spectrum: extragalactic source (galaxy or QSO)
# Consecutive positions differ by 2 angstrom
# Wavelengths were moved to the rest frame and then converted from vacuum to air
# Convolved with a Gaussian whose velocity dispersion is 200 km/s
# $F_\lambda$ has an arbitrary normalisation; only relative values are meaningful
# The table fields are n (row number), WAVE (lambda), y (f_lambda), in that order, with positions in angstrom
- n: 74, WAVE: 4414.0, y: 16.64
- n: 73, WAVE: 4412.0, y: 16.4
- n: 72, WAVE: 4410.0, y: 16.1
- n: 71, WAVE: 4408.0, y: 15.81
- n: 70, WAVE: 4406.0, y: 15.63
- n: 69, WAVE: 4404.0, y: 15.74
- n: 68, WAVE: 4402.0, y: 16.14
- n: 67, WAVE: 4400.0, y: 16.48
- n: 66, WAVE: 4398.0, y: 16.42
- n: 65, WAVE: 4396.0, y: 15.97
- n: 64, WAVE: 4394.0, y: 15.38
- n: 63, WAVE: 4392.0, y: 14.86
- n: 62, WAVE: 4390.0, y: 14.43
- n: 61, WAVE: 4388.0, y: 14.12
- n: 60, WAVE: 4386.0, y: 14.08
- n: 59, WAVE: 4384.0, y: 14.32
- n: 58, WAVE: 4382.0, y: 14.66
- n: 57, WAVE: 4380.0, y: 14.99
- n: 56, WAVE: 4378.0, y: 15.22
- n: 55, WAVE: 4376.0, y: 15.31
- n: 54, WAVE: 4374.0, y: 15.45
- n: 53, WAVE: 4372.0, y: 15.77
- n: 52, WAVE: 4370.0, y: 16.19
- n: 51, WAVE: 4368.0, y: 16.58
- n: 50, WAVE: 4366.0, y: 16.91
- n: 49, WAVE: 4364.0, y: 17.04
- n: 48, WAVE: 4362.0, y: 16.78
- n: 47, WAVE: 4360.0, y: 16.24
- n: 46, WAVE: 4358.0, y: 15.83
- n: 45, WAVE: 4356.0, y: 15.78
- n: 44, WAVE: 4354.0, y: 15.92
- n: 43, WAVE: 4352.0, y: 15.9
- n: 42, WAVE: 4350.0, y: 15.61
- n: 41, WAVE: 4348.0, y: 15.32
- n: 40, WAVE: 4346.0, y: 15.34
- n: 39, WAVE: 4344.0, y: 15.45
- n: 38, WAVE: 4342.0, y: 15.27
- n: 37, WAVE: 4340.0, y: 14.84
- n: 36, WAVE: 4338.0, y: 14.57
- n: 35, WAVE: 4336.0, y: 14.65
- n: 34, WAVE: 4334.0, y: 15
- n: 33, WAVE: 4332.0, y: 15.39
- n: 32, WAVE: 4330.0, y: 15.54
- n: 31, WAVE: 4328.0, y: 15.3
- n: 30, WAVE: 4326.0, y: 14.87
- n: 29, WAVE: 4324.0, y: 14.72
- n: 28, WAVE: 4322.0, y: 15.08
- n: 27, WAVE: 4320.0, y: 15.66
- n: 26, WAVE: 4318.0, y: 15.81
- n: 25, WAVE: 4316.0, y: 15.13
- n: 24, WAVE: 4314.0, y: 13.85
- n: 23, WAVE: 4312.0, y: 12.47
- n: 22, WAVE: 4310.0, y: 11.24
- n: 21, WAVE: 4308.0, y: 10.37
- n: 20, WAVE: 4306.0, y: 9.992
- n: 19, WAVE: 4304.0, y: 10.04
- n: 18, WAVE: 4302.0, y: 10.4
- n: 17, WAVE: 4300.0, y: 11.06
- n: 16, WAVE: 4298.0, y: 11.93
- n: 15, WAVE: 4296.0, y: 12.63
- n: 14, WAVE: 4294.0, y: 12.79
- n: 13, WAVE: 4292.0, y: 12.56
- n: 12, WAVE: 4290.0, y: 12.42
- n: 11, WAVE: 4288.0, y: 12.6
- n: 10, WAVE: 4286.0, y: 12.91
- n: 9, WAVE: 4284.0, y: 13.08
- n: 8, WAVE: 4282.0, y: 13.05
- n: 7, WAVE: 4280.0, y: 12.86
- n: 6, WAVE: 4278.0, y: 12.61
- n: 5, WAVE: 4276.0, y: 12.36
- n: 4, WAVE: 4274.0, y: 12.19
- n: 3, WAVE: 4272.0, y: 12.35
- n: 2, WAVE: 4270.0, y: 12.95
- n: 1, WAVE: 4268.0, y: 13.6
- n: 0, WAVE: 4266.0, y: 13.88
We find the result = -4.2 angstrom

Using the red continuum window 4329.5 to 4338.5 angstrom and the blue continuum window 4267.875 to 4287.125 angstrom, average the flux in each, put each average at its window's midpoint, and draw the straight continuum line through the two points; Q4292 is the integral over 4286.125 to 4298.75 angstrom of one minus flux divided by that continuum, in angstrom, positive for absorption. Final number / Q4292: 0.8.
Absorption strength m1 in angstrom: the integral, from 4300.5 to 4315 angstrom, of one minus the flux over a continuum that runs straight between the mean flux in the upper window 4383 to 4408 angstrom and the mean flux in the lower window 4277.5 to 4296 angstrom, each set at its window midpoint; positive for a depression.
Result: 2.3 angstrom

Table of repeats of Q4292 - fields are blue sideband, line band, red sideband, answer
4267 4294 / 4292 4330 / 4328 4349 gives 2.8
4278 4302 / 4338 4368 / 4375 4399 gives -3.7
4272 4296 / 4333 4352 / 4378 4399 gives -1.7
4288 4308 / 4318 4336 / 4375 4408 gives -3.6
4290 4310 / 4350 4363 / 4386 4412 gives -2.2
